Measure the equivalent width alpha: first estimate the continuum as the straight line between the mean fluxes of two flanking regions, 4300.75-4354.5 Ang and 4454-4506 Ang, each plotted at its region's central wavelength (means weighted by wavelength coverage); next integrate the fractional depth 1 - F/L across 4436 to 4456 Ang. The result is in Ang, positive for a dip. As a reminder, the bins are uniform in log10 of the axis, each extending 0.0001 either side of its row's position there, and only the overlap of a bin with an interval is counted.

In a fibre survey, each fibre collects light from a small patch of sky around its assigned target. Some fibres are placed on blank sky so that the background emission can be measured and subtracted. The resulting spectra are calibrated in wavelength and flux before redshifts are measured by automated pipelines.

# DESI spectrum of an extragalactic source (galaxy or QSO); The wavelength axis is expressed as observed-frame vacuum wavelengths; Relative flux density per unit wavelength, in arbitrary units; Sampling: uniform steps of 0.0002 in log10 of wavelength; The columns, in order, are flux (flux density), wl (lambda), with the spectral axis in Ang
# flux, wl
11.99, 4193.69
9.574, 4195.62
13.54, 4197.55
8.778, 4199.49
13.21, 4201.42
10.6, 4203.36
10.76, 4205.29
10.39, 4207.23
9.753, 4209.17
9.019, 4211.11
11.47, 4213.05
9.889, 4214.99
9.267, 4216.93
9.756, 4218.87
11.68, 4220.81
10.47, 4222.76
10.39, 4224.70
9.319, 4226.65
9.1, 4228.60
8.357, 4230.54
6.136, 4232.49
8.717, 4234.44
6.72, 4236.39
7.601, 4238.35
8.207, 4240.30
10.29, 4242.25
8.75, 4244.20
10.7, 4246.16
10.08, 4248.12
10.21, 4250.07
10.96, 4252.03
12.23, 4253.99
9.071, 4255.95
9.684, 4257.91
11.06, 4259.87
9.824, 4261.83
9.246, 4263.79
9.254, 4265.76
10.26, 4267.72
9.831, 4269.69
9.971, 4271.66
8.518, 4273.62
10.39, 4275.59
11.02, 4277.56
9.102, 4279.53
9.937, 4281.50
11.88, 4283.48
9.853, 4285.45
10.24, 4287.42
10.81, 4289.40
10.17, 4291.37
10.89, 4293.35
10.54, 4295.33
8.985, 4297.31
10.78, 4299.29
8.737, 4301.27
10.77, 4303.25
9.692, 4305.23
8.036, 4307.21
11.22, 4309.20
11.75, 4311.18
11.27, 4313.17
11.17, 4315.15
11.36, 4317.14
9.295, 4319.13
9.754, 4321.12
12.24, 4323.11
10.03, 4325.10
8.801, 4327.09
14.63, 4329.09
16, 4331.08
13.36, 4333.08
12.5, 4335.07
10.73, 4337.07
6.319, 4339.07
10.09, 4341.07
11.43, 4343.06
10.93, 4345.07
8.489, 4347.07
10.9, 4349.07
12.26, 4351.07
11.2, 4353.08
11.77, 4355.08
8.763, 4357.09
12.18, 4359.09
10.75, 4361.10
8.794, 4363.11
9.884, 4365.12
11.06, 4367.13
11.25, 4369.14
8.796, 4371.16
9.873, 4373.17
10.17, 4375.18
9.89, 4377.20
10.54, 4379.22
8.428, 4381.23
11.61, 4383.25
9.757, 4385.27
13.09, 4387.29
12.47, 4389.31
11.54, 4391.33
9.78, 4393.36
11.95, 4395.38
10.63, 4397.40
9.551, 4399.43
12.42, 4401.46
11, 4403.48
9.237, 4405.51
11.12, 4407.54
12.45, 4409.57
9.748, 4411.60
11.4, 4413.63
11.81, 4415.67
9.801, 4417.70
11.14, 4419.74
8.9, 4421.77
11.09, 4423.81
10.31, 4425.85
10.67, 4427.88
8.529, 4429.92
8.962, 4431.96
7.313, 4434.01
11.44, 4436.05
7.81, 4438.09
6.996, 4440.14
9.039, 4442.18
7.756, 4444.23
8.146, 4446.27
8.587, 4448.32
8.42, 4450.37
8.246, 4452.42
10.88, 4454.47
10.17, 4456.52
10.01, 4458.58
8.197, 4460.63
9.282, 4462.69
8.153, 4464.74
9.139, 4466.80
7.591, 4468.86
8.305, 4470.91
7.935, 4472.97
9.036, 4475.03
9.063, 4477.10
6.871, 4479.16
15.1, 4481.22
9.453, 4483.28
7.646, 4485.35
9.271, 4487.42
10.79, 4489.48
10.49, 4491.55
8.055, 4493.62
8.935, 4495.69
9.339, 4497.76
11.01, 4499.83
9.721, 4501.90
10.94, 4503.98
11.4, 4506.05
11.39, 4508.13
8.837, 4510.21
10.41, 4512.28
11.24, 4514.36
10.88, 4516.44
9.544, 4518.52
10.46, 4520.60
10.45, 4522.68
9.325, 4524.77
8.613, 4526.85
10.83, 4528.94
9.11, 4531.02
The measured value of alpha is 2.30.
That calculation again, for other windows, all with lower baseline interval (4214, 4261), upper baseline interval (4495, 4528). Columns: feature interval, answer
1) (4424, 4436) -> 0.6 Ang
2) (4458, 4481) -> 3.1 Ang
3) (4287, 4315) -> -1.8 Ang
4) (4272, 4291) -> -1.1 Ang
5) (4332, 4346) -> -1.5 Ang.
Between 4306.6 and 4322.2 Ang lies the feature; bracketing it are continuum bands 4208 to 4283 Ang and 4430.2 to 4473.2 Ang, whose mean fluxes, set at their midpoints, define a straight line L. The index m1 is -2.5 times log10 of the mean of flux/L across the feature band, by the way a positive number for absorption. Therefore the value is -0.13 mag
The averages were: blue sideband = 9.66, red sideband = 8.7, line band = 10.5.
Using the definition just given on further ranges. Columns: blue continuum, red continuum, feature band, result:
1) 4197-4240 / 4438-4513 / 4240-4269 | -0.04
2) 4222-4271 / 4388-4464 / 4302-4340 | -0.14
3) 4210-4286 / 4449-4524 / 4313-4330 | -0.13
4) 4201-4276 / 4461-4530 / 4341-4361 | -0.12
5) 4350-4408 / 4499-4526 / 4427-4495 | 0.17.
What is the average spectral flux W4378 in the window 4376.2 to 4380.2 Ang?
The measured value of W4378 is 10.2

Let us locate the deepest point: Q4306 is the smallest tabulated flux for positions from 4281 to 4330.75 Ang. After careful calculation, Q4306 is 8.036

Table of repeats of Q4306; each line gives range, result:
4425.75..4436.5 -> 7.313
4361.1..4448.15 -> 6.996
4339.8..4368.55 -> 8.489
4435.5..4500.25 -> 6.871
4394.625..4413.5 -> 9.237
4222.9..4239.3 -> 6.136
